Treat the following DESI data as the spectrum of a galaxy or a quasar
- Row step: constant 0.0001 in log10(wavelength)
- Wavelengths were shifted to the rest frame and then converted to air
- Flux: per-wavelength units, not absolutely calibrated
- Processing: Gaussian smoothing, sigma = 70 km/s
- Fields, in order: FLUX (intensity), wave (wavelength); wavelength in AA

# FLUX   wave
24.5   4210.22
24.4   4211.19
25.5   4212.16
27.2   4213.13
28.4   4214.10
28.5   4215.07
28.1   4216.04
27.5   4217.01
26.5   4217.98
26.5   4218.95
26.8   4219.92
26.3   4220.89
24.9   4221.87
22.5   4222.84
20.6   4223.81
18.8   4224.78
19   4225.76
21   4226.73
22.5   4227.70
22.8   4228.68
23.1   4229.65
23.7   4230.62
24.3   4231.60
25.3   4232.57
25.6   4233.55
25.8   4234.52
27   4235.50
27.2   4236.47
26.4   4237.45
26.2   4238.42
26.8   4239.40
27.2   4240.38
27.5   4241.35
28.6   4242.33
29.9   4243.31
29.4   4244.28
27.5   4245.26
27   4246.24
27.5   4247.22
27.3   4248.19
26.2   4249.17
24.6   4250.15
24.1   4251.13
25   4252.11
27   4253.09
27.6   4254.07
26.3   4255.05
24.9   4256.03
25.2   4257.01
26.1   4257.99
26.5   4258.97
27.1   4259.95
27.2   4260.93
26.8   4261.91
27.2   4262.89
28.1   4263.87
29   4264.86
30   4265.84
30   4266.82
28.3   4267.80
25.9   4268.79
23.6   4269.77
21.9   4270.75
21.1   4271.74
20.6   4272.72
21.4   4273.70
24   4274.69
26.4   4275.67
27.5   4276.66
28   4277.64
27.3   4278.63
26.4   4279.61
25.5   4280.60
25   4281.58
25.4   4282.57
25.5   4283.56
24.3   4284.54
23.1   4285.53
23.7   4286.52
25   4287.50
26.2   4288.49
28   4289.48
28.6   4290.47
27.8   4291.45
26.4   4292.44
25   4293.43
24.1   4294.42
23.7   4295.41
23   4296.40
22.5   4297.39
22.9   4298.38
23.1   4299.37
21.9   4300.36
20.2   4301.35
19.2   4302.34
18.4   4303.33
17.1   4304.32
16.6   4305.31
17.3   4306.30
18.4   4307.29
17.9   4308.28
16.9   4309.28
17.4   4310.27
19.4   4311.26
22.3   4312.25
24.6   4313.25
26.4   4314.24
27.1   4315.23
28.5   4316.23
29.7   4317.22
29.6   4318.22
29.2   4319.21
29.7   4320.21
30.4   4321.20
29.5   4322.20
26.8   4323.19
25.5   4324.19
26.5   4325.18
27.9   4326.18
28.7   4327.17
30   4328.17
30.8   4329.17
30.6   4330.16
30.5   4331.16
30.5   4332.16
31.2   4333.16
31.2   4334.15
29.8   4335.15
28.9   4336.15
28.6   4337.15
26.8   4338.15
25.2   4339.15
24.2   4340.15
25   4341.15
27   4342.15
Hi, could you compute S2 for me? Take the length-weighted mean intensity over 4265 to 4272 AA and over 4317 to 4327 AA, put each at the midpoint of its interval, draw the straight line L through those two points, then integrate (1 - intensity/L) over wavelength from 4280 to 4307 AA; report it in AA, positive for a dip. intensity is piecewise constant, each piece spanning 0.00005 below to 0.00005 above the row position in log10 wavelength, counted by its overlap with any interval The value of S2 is 3.9 AA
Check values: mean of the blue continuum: 26.1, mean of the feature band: 23.3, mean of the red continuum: 28.5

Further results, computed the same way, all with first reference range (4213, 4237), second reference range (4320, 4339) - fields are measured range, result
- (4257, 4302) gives 2.74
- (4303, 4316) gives 3.72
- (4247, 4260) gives -0.05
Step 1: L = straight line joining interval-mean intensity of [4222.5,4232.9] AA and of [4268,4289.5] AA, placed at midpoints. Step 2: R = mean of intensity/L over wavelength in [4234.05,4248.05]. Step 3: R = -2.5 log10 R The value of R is -0.20 mag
